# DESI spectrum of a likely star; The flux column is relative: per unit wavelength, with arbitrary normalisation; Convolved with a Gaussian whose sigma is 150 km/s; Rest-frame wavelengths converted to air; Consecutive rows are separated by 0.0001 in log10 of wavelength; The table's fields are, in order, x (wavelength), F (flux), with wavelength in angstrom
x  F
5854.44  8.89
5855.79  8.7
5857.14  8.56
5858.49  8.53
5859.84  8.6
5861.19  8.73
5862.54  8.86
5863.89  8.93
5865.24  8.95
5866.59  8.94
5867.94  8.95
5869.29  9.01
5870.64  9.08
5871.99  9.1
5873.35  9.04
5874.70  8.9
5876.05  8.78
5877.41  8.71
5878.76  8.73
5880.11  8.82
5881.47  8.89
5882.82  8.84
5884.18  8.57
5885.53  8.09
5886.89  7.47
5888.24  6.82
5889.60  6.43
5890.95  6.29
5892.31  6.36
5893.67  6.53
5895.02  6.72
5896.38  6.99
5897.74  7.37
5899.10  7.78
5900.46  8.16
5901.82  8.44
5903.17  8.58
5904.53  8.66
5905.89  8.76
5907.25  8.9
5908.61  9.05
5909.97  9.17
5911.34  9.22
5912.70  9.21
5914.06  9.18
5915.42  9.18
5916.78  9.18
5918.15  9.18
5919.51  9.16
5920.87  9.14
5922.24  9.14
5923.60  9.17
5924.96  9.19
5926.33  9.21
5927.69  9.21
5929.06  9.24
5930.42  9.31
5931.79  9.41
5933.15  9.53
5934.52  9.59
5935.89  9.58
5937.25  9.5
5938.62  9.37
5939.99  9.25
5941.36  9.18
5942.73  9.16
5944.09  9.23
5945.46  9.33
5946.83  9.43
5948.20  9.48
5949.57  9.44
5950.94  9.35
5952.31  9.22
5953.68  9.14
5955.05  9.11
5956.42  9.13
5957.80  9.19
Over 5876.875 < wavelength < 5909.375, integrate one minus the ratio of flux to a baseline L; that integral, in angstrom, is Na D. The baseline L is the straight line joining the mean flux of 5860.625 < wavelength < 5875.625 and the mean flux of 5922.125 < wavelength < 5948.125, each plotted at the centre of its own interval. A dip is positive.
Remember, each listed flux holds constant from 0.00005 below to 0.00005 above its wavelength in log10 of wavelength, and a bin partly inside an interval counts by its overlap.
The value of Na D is 4.2 angstrom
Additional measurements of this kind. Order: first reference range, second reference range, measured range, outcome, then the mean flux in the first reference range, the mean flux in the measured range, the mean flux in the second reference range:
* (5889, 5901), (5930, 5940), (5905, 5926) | -2.30 angstrom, 6.95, 9.12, 9.46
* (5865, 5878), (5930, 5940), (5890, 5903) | 2.74 angstrom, 8.95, 7.23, 9.46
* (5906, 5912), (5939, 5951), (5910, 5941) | -0.37 angstrom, 9.04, 9.27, 9.32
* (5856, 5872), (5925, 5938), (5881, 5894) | 2.30 angstrom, 8.84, 7.43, 9.39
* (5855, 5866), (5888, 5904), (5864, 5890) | -1.68 angstrom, 8.73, 8.56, 7.23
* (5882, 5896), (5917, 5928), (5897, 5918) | -1.07 angstrom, 7.23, 8.73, 9.17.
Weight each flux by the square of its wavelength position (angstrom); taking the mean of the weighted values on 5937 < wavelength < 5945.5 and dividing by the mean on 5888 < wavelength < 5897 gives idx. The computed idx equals 1.43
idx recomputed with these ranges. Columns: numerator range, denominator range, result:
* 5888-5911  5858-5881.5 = 0.88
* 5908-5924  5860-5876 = 1.04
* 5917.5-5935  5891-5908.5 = 1.20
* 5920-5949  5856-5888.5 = 1.10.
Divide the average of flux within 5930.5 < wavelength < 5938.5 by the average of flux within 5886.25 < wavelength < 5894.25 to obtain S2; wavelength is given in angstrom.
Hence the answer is 1.43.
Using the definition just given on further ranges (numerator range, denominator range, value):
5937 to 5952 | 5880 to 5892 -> 1.21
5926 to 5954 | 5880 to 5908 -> 1.20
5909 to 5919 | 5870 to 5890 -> 1.09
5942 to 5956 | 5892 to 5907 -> 1.20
